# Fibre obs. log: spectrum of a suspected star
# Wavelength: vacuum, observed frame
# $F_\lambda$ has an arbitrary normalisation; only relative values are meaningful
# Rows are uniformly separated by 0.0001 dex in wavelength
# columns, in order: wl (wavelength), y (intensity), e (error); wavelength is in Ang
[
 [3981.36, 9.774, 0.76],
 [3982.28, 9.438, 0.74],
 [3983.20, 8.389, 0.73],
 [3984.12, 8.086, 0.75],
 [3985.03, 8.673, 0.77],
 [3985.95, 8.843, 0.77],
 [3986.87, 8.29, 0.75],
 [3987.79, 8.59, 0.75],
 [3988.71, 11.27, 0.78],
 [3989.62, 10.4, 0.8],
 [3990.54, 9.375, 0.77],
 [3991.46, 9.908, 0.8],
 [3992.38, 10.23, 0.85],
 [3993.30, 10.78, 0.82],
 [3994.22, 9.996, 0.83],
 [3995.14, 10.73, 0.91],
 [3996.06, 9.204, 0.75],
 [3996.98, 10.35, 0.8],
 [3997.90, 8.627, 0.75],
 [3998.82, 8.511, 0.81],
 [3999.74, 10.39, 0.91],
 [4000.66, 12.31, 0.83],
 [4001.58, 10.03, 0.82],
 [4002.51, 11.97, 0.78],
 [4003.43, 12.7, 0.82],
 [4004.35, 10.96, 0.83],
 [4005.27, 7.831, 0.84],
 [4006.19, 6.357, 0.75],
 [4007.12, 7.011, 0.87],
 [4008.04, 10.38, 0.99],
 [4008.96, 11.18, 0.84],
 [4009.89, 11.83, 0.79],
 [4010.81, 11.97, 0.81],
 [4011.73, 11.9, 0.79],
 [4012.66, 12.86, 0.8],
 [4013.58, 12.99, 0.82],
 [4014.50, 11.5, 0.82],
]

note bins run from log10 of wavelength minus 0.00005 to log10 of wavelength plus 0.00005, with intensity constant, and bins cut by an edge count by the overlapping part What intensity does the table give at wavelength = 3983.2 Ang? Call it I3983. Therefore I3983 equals 8.389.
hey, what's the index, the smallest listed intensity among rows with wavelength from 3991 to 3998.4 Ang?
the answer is 8.627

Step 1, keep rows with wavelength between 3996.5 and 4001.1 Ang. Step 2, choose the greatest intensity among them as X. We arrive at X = 12.31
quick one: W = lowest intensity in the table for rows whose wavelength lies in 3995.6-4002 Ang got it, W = 8.511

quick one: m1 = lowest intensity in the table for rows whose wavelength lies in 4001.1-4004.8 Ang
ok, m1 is 10.03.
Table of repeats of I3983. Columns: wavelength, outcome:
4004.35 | 10.96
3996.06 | 9.204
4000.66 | 12.31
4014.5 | 11.5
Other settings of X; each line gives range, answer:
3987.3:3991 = 11.27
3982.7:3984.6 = 8.389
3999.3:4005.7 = 12.7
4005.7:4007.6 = 7.011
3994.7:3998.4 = 10.73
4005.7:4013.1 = 12.86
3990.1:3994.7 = 10.78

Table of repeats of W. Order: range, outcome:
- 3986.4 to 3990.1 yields 8.29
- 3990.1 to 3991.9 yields 9.375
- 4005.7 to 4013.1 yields 6.357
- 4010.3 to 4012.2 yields 11.9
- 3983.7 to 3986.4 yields 8.086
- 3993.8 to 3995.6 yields 9.996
